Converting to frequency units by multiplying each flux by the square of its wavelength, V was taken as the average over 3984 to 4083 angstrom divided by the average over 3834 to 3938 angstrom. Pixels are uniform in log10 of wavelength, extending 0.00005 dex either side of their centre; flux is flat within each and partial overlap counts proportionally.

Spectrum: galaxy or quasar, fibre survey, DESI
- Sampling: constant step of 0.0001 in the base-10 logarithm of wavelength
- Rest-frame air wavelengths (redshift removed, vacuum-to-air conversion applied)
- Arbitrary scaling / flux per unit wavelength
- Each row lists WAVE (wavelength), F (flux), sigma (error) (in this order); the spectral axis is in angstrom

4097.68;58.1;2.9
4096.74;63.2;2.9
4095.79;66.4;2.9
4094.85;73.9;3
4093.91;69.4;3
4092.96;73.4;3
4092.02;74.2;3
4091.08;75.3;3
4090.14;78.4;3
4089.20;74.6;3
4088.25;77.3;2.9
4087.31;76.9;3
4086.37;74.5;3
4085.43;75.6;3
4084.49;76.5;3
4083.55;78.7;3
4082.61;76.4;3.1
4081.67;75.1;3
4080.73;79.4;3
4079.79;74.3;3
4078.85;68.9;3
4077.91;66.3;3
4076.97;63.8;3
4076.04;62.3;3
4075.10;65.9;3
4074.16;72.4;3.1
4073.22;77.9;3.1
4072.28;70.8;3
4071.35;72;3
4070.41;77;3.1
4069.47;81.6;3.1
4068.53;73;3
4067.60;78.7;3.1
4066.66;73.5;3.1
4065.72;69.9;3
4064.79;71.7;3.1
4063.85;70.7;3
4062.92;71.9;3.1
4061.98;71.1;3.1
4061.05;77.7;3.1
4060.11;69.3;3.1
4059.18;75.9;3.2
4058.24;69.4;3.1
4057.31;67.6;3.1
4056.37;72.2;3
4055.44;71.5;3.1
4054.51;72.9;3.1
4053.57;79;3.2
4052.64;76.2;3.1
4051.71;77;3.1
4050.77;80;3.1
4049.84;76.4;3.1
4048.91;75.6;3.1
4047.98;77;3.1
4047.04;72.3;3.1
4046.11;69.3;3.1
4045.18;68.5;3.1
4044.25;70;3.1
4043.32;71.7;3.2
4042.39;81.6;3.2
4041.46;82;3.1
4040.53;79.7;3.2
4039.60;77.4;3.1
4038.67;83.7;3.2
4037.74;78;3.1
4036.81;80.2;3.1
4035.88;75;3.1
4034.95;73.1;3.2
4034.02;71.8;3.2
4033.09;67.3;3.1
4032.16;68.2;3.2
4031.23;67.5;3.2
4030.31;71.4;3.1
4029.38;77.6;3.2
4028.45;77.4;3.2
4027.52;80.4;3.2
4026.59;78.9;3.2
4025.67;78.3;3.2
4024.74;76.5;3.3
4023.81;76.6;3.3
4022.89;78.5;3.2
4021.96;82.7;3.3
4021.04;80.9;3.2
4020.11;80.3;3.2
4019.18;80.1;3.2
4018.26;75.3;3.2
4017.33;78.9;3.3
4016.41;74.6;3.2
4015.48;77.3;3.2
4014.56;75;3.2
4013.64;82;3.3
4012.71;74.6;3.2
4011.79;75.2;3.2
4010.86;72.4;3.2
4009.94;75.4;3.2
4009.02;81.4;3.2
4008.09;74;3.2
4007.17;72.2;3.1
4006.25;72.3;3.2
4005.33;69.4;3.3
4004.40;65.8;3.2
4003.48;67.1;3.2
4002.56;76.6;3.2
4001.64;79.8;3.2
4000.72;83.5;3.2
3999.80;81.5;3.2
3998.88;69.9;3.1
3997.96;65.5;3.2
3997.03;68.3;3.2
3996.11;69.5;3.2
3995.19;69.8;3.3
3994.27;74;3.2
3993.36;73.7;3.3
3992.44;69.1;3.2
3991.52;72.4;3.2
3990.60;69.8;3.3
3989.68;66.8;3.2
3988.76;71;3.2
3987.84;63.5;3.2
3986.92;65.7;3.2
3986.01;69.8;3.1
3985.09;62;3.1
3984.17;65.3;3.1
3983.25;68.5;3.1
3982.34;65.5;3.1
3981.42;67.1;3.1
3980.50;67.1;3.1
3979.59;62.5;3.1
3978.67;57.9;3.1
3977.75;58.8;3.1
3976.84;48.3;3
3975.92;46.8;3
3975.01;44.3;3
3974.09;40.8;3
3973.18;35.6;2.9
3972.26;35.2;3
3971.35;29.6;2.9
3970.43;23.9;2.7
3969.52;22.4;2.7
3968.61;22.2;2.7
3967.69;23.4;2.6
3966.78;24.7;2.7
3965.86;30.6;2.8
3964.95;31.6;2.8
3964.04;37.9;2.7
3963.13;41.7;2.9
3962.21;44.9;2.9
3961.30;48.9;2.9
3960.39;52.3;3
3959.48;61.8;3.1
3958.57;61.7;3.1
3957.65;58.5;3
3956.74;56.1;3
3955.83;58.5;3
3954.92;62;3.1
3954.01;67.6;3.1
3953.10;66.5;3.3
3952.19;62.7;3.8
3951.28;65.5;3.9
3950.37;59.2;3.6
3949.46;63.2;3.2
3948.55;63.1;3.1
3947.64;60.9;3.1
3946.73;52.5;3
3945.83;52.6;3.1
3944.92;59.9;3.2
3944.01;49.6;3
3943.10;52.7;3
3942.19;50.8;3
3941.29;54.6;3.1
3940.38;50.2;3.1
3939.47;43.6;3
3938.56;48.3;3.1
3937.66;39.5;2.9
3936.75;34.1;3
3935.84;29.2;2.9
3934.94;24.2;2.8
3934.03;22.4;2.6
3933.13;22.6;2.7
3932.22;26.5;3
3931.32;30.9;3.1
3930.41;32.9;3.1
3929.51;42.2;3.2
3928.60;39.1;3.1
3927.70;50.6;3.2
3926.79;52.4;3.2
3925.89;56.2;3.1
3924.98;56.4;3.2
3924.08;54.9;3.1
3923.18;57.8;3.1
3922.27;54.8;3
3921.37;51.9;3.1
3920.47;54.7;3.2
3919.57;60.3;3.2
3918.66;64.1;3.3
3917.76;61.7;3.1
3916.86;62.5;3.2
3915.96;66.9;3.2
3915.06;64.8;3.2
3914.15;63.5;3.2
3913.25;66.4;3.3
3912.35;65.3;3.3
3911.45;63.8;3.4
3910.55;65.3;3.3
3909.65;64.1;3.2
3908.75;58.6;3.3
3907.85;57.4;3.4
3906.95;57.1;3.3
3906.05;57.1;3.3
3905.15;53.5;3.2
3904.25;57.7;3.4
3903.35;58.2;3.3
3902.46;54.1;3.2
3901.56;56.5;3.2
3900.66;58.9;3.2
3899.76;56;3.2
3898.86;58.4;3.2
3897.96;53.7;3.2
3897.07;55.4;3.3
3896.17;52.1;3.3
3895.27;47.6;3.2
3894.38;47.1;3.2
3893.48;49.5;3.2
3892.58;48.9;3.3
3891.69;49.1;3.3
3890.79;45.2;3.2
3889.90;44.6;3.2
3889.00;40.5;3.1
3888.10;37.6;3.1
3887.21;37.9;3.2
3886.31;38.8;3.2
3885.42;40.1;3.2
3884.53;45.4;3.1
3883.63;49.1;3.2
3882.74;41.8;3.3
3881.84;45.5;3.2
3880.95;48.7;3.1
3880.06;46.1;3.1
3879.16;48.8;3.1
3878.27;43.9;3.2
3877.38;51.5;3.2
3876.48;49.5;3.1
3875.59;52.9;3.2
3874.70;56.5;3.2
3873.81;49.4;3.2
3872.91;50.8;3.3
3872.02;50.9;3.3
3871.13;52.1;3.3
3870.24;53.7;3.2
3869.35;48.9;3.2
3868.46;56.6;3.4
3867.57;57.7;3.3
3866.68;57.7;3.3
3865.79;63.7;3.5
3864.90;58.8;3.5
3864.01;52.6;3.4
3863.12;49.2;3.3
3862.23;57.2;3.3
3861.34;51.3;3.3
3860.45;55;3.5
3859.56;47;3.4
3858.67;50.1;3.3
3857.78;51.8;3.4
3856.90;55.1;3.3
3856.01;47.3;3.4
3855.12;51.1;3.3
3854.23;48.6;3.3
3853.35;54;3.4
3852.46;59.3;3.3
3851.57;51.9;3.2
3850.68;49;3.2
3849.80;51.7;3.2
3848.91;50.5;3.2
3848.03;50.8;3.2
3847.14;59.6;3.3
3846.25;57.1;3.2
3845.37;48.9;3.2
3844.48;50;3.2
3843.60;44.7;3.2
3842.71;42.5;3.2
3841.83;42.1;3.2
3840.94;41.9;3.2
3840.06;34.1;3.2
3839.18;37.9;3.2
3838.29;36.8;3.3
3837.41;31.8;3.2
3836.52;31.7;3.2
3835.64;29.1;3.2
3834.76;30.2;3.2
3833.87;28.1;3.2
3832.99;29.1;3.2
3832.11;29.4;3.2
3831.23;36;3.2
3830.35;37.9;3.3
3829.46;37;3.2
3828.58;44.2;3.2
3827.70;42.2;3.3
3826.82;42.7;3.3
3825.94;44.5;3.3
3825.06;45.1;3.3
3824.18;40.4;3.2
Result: 1.6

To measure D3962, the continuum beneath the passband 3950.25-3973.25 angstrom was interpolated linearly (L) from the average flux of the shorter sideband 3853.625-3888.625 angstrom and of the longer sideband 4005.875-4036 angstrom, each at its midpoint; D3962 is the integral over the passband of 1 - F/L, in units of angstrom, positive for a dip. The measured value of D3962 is 7.0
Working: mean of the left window 50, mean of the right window 75.9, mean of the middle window 45.5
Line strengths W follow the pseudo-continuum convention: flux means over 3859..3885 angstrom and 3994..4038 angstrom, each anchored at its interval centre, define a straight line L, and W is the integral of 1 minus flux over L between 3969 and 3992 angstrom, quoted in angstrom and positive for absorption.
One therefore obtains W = 4.7 angstrom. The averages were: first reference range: 51.4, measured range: 55.2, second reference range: 75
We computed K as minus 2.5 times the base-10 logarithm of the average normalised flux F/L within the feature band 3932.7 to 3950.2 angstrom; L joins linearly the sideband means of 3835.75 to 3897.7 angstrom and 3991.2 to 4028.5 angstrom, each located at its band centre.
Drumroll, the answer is 0.33 mag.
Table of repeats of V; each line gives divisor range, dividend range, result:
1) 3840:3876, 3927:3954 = 0.95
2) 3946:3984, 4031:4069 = 1.54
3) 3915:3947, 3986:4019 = 1.58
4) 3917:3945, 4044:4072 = 1.70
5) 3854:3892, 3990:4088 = 1.63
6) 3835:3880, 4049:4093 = 1.66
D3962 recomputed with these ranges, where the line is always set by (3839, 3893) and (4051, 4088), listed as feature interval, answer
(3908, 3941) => 3.4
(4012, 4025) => -2.1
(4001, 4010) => -1.1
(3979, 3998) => -1.2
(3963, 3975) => 6.0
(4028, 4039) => -0.8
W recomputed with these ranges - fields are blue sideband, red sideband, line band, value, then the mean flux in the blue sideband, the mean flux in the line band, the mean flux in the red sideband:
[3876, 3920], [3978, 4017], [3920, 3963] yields 7.7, 53.3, 50.2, 71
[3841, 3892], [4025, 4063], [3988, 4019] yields -2.0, 49.8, 73.4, 74.7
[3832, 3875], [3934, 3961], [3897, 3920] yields -4.1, 48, 60.1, 53.3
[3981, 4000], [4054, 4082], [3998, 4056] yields -4.4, 68.8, 75.7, 72.1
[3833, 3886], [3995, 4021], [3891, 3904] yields 0.4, 48.1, 53.2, 74.7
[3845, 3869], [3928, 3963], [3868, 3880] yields 0.4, 53.5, 51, 49.2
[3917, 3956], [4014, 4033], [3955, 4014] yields 5.6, 50.4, 59.4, 76.7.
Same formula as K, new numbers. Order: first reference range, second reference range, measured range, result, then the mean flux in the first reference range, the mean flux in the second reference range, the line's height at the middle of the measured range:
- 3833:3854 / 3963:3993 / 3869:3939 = -0.074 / 43.8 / 50.6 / 46.9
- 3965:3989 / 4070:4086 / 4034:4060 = -0.156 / 48.5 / 72.6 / 65.2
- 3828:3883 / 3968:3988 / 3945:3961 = -0.202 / 47.3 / 50.7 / 50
